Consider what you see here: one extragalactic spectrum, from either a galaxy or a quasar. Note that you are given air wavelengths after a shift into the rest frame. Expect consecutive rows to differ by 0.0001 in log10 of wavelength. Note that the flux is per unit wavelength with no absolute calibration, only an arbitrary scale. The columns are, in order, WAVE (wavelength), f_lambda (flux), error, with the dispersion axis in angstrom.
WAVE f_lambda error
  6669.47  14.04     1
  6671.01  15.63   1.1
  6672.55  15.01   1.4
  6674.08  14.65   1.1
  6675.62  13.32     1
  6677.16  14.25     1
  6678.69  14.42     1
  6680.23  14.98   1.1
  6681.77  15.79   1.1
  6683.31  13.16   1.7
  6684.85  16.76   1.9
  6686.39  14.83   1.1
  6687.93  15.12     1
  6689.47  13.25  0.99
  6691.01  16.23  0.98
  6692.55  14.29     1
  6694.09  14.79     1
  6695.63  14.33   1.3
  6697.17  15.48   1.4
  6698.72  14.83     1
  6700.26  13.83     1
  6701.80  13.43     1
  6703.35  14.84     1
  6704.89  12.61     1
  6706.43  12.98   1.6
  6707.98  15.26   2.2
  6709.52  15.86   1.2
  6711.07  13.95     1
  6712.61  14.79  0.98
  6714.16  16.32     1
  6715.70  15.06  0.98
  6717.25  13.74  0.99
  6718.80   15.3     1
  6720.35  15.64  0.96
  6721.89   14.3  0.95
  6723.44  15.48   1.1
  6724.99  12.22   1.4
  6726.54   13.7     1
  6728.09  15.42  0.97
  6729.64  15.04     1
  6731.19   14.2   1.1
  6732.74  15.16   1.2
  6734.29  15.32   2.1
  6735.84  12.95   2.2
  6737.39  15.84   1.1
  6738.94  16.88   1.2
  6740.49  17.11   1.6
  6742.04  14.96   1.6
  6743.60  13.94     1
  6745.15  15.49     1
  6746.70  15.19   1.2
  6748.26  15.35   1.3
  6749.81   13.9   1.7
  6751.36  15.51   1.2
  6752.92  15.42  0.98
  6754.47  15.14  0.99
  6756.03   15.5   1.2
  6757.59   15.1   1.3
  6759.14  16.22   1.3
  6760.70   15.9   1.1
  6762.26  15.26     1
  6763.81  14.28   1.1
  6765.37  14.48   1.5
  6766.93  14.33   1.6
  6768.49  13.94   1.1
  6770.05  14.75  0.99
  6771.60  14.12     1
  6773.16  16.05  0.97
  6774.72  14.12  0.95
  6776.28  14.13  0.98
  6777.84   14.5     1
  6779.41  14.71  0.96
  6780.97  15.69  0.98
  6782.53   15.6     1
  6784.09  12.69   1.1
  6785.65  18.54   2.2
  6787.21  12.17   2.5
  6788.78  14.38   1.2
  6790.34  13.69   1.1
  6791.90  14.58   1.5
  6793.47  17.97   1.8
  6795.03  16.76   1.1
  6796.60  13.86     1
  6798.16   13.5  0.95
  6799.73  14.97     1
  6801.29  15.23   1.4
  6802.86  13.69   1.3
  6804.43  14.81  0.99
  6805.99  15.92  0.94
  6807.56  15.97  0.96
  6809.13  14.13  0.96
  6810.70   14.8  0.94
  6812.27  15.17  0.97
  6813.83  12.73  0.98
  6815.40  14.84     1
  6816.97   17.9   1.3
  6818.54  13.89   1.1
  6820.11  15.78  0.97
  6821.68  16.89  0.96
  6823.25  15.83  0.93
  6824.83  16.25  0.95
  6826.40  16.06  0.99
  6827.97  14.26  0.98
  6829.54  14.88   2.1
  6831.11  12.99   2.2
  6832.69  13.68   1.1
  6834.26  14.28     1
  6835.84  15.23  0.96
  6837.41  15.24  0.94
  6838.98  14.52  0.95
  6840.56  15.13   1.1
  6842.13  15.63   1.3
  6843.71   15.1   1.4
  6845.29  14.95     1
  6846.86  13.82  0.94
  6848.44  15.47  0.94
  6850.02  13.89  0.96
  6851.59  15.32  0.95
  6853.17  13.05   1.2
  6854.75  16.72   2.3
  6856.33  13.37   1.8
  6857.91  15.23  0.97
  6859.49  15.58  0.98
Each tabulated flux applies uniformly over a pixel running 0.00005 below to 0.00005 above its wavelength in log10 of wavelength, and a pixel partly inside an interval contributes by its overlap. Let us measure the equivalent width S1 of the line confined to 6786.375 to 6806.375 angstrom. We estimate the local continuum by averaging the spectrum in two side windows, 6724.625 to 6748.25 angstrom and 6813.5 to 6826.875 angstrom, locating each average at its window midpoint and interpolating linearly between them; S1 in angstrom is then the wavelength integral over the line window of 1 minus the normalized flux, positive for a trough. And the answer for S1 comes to 1.0 angstrom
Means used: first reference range 15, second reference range 15.7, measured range 14.7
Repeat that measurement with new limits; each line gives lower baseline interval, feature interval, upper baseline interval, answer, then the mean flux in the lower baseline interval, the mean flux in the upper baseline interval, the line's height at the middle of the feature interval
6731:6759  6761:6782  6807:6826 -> 0.80 angstrom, 15.2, 15.4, 15.3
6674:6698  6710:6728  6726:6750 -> 0.36 angstrom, 14.7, 15.1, 14.9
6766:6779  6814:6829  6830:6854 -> -1.10 angstrom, 14.5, 14.6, 14.5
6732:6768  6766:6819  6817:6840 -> 1.01 angstrom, 15.2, 15.1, 15.1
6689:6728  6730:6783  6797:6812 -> -1.38 angstrom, 14.5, 14.8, 14.6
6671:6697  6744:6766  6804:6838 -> -0.39 angstrom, 14.7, 15.1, 14.9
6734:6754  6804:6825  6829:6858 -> -0.74 angstrom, 15.2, 14.6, 14.8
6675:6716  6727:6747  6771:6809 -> -0.58 angstrom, 14.6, 14.9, 14.7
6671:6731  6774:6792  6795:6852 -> 0.32 angstrom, 14.6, 14.9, 14.8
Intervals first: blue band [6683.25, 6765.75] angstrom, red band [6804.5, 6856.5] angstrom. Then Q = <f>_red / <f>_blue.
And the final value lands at 1.01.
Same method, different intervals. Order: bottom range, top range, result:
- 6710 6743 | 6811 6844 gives 1.01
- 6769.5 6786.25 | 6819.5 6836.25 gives 1.01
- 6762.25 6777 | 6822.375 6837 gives 1.02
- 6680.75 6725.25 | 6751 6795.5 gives 1.02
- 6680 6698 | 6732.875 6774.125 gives 1.01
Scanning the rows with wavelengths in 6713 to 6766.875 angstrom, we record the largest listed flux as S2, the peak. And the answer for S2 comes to 17.11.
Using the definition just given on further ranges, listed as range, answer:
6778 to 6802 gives 18.54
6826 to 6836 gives 16.06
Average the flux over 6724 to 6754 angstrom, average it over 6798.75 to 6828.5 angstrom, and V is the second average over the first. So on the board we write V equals 1.02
